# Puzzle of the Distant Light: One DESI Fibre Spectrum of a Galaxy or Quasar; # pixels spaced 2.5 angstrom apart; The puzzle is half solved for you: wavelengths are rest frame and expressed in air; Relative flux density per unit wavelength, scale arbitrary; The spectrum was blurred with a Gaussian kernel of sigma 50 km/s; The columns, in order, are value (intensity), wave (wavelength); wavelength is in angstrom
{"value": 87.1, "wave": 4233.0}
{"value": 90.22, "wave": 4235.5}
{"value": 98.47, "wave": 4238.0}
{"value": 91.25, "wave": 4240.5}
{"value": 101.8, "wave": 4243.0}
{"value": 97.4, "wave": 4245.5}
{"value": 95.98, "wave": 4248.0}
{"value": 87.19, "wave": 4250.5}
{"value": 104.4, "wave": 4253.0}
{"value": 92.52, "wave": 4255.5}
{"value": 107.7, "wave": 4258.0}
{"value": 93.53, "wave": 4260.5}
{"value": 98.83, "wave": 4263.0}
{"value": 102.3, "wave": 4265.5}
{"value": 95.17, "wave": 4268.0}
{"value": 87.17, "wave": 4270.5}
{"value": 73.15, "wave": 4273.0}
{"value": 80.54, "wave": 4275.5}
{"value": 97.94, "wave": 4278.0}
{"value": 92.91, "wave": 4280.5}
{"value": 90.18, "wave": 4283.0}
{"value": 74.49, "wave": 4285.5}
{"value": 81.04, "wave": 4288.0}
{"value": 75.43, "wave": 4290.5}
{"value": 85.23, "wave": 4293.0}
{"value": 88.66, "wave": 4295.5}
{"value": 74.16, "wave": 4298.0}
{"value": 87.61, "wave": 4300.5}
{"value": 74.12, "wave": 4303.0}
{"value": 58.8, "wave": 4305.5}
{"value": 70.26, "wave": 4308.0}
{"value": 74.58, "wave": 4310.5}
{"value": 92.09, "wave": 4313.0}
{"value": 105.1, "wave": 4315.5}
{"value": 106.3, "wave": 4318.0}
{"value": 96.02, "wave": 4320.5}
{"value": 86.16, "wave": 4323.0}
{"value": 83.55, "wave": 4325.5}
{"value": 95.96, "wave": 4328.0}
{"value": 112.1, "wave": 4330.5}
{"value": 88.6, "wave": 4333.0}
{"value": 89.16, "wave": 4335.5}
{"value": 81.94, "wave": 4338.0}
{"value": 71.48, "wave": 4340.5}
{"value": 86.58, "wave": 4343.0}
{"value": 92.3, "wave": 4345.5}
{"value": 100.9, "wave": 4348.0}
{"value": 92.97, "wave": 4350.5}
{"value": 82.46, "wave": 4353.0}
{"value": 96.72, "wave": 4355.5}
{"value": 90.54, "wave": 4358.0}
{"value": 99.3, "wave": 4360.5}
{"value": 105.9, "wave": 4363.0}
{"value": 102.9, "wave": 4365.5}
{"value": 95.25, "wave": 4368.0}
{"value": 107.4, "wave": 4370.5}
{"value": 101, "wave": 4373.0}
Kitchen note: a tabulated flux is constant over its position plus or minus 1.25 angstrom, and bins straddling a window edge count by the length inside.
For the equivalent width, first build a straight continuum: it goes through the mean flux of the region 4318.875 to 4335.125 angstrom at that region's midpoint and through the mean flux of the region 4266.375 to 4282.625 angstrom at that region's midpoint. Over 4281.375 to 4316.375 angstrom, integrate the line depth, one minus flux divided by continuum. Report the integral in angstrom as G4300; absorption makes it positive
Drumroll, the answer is 3.9 angstrom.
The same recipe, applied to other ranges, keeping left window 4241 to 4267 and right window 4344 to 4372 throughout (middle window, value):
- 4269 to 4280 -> 1.4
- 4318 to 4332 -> 0.2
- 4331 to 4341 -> 1.2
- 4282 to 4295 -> 2.1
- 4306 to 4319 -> 1.3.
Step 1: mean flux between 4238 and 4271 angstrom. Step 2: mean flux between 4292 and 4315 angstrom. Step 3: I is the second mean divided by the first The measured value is 0.82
